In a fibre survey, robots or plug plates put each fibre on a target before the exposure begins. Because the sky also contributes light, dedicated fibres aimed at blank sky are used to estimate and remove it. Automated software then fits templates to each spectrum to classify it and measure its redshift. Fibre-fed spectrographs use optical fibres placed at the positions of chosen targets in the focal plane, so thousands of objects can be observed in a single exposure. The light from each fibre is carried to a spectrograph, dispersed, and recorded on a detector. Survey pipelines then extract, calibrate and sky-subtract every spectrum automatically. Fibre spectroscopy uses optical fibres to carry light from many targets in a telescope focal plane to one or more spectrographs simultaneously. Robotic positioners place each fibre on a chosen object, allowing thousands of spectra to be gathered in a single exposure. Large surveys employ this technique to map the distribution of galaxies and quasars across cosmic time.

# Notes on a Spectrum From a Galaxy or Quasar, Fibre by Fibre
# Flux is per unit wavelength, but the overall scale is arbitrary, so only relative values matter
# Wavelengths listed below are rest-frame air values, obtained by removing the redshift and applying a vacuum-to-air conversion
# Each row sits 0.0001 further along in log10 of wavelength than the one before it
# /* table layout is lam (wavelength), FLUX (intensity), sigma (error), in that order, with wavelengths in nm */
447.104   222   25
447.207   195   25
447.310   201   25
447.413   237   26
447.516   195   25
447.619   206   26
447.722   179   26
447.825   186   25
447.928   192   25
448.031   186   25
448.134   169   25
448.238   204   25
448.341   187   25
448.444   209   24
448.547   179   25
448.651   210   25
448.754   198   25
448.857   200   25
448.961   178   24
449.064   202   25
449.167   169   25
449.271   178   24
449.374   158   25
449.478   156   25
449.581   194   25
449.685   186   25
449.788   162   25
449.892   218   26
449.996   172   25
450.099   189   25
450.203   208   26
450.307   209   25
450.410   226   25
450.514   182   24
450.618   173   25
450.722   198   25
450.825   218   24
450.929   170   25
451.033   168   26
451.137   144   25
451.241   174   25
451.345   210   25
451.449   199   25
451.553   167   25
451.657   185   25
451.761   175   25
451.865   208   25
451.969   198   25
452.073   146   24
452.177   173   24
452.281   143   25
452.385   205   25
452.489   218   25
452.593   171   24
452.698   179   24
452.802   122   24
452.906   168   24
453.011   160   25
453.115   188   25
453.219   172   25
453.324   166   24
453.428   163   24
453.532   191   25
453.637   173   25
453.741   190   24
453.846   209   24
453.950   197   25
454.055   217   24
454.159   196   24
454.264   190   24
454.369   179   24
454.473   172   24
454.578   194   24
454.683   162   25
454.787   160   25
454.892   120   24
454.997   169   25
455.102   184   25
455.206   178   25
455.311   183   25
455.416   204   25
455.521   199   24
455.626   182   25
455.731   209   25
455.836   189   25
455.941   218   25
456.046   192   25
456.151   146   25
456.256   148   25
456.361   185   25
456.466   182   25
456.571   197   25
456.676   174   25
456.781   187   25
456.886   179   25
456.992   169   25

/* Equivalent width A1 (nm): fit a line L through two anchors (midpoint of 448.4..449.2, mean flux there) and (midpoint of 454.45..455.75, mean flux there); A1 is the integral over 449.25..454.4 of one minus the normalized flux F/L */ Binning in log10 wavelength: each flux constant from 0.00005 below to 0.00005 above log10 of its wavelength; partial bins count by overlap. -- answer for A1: 0.081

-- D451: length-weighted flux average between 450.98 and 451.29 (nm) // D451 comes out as 162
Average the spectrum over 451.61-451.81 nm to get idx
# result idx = 180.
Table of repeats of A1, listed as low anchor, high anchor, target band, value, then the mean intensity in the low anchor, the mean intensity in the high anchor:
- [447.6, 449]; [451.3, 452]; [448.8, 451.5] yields 0.07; 191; 191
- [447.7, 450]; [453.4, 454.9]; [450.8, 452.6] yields 0.03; 186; 183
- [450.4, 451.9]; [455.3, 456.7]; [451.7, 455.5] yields 0.15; 185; 187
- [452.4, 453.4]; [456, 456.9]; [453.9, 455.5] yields -0.06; 173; 177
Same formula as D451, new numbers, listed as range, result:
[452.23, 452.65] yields 184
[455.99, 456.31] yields 163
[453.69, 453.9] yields 200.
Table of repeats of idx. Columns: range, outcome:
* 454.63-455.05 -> 153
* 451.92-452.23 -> 172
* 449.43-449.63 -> 176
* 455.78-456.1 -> 199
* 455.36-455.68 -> 195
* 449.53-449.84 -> 181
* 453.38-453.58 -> 177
